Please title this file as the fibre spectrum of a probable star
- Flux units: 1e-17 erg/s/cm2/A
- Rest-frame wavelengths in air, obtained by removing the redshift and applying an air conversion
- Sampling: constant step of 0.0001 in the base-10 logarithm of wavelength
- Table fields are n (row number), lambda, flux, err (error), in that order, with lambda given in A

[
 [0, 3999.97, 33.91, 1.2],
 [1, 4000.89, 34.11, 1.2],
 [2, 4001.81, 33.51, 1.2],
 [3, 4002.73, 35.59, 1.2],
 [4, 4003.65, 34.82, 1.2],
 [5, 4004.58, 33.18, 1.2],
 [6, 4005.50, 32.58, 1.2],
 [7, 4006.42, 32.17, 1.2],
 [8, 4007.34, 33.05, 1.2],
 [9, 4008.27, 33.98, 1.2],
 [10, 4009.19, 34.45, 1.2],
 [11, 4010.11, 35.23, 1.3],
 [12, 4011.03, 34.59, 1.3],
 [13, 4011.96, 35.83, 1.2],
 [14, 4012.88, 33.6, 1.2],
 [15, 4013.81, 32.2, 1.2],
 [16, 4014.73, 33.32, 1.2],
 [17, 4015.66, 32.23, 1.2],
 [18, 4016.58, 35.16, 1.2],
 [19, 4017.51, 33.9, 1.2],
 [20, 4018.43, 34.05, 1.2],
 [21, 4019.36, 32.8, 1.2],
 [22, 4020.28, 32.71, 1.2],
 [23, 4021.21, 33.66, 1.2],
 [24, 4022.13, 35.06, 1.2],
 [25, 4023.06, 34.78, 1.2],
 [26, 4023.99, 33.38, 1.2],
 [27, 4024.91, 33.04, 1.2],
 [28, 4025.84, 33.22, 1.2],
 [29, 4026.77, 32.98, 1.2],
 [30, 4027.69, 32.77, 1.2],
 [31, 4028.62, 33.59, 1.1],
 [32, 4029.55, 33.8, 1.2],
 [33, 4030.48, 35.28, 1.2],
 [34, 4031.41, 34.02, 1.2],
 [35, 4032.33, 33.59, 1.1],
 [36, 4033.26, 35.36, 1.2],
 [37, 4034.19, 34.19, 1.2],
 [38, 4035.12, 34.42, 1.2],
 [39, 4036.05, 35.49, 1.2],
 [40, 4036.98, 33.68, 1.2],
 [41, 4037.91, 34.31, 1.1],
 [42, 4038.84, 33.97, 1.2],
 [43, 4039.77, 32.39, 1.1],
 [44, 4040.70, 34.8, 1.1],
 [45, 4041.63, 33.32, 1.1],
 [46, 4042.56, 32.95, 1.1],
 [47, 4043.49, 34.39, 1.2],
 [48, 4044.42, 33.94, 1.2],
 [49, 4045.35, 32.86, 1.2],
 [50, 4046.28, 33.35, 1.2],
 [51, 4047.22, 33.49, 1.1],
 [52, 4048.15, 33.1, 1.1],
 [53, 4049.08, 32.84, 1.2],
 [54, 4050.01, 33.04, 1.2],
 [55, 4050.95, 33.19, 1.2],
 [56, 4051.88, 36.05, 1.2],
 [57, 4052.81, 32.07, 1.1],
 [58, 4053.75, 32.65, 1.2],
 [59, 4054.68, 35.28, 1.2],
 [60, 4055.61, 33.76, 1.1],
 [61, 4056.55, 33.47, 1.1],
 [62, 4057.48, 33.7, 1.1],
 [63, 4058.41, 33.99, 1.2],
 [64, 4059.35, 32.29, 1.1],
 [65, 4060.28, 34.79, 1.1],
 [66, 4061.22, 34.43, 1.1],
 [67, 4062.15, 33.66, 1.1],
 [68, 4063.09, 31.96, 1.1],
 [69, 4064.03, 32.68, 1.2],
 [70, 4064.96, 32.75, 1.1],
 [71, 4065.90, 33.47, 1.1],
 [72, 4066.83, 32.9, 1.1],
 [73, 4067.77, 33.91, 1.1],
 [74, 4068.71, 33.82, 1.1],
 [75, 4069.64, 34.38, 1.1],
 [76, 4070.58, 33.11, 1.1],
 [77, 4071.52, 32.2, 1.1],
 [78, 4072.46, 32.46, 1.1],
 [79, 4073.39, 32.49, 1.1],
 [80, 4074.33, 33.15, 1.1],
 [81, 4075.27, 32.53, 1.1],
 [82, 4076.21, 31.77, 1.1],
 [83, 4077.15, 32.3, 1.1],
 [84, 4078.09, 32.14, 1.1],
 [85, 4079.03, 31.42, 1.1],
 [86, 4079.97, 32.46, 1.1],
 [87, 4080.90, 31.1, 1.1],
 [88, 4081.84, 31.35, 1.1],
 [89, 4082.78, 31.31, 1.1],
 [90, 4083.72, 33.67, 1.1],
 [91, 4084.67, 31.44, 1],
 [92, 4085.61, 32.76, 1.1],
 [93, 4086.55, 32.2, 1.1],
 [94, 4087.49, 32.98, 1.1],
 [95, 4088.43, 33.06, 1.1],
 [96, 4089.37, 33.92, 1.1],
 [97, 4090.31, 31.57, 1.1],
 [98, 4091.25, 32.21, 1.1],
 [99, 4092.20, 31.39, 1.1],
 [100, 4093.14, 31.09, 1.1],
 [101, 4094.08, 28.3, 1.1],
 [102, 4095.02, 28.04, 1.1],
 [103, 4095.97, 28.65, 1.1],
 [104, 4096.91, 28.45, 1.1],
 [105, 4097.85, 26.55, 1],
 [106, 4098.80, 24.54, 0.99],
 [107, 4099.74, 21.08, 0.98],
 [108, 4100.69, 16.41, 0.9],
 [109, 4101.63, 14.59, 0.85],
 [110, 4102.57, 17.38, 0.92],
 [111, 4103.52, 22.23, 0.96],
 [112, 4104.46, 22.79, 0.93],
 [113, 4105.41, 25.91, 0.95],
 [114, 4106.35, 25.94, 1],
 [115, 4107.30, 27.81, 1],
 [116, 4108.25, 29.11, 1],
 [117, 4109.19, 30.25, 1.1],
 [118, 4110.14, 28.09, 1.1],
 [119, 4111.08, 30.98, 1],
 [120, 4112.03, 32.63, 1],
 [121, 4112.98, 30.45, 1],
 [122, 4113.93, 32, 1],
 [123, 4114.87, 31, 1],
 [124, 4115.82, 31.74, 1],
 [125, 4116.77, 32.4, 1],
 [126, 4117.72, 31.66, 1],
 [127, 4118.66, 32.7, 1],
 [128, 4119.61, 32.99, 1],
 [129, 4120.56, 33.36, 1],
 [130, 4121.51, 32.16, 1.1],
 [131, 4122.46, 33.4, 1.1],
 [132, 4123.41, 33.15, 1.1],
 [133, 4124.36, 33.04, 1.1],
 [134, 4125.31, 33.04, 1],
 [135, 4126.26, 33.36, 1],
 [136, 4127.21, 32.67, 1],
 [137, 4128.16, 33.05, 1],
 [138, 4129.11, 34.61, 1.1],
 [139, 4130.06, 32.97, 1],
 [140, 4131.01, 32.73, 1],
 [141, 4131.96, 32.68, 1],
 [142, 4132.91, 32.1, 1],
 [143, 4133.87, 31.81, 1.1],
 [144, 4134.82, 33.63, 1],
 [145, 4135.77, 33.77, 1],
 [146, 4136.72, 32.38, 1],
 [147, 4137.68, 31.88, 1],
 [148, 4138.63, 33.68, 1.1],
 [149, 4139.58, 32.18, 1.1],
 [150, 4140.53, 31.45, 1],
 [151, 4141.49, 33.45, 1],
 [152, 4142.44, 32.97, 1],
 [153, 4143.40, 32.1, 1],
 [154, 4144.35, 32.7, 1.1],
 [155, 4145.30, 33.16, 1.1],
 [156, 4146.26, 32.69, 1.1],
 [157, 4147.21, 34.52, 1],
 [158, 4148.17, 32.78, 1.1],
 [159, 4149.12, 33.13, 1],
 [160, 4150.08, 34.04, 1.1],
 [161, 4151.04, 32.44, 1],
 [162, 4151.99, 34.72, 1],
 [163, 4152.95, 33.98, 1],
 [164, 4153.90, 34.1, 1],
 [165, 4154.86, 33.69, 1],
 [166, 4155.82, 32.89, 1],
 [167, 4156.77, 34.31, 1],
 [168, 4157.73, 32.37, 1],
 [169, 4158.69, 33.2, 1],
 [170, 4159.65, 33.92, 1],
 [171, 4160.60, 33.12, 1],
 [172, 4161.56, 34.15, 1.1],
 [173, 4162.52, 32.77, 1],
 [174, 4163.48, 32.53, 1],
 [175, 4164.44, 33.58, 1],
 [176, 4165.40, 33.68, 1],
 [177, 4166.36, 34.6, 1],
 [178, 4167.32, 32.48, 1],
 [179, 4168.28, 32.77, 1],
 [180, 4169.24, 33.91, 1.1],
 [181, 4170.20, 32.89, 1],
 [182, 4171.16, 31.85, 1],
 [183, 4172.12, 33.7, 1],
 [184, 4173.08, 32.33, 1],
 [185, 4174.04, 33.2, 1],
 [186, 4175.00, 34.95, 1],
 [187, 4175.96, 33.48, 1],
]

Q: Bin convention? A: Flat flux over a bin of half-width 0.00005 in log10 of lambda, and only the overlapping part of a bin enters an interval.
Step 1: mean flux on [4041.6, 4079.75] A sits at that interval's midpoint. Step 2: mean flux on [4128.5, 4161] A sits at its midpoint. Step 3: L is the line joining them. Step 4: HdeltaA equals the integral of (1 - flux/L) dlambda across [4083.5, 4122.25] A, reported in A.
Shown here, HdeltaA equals 4.9 A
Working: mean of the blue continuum 33.2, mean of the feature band 28.9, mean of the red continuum 33.1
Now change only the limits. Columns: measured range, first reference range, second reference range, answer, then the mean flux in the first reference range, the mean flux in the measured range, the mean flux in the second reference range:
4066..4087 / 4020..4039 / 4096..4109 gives -4.0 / 34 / 32.5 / 23.6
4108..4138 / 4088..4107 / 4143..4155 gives -2.5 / 26.2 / 32.3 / 33.4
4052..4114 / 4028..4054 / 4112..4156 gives 5.3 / 33.8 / 30.5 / 32.9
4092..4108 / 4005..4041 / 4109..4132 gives 3.9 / 33.8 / 24.7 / 32.3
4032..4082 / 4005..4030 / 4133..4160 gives 0.2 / 33.6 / 33.3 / 33.1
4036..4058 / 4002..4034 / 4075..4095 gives -0.4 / 33.8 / 33.6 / 31.9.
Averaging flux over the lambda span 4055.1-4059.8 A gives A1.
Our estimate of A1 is 33.5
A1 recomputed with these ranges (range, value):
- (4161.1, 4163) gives 33.4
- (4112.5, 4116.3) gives 31.3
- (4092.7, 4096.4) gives 29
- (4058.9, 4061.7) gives 33.9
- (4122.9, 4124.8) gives 33.1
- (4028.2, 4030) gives 33.7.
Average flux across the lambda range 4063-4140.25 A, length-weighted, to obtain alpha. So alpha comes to 30.8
